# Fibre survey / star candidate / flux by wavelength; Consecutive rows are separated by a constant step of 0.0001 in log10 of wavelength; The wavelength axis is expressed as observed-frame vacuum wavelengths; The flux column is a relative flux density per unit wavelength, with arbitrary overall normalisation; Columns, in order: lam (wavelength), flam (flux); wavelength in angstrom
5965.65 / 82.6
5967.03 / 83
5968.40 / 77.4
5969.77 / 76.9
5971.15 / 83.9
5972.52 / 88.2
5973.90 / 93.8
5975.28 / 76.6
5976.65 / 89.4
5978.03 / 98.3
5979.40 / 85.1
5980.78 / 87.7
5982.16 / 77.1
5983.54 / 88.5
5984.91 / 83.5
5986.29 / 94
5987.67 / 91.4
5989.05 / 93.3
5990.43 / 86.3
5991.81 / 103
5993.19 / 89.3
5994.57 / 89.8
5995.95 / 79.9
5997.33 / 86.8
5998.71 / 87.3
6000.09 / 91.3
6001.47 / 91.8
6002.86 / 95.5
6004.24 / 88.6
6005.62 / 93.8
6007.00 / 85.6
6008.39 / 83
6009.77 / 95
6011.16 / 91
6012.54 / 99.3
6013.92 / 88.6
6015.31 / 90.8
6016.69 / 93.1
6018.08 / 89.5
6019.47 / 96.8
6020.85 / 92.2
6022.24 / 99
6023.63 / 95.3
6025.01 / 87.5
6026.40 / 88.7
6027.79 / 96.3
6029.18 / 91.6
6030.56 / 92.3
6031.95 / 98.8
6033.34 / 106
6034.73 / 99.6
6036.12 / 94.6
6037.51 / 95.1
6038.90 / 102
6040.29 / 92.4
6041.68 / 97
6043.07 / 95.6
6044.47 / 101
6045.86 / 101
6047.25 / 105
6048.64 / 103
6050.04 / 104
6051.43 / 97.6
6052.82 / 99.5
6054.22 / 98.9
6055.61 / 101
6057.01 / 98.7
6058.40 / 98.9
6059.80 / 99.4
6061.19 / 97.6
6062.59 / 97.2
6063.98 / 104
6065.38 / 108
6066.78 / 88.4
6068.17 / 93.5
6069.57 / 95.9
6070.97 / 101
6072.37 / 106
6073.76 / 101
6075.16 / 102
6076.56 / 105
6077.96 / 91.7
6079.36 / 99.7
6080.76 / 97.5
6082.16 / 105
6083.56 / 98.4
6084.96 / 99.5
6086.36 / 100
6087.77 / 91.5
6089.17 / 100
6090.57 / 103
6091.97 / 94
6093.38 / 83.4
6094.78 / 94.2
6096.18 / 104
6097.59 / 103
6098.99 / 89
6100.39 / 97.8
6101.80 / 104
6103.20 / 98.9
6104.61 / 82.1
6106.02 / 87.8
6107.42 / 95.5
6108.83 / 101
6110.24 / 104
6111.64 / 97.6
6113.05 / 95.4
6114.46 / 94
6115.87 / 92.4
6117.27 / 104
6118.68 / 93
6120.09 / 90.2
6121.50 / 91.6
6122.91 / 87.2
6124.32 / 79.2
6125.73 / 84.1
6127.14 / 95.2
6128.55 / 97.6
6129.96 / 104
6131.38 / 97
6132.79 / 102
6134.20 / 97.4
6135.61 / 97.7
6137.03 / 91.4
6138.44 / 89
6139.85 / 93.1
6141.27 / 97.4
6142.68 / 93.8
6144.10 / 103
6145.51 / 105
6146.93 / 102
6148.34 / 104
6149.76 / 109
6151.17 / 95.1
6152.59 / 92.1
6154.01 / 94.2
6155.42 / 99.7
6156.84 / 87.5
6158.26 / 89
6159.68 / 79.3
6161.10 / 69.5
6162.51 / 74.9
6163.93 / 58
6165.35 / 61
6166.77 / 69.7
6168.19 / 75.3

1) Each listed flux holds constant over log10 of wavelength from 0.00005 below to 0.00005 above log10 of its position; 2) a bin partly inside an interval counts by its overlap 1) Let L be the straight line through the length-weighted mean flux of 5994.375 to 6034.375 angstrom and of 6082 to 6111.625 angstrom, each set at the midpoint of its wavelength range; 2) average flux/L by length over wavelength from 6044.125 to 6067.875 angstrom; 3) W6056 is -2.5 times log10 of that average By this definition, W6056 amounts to -0.06 mag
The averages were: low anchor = 92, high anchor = 96.8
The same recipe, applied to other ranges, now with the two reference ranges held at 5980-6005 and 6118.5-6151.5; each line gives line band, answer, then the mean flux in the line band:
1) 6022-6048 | -0.065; 96.8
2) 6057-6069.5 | -0.066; 98.3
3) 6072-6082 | -0.083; 101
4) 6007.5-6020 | -0.018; 91.7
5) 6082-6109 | -0.027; 96.3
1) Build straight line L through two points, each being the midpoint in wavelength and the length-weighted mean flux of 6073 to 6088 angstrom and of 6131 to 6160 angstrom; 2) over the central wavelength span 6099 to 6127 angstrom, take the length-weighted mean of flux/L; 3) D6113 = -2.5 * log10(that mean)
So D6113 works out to 0.05 mag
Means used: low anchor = 99.5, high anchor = 96.3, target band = 93.6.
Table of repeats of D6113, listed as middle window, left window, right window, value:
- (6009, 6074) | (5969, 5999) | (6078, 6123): -0.06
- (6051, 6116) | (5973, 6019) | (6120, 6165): -0.08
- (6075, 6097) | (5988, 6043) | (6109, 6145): -0.04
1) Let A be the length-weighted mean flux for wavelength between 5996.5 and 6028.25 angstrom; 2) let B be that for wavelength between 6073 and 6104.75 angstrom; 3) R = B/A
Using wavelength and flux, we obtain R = 1.07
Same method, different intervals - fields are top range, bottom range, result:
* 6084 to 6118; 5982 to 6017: 1.07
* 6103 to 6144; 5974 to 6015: 1.05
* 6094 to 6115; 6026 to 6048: 0.99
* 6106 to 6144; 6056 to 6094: 0.96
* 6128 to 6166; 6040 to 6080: 0.92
